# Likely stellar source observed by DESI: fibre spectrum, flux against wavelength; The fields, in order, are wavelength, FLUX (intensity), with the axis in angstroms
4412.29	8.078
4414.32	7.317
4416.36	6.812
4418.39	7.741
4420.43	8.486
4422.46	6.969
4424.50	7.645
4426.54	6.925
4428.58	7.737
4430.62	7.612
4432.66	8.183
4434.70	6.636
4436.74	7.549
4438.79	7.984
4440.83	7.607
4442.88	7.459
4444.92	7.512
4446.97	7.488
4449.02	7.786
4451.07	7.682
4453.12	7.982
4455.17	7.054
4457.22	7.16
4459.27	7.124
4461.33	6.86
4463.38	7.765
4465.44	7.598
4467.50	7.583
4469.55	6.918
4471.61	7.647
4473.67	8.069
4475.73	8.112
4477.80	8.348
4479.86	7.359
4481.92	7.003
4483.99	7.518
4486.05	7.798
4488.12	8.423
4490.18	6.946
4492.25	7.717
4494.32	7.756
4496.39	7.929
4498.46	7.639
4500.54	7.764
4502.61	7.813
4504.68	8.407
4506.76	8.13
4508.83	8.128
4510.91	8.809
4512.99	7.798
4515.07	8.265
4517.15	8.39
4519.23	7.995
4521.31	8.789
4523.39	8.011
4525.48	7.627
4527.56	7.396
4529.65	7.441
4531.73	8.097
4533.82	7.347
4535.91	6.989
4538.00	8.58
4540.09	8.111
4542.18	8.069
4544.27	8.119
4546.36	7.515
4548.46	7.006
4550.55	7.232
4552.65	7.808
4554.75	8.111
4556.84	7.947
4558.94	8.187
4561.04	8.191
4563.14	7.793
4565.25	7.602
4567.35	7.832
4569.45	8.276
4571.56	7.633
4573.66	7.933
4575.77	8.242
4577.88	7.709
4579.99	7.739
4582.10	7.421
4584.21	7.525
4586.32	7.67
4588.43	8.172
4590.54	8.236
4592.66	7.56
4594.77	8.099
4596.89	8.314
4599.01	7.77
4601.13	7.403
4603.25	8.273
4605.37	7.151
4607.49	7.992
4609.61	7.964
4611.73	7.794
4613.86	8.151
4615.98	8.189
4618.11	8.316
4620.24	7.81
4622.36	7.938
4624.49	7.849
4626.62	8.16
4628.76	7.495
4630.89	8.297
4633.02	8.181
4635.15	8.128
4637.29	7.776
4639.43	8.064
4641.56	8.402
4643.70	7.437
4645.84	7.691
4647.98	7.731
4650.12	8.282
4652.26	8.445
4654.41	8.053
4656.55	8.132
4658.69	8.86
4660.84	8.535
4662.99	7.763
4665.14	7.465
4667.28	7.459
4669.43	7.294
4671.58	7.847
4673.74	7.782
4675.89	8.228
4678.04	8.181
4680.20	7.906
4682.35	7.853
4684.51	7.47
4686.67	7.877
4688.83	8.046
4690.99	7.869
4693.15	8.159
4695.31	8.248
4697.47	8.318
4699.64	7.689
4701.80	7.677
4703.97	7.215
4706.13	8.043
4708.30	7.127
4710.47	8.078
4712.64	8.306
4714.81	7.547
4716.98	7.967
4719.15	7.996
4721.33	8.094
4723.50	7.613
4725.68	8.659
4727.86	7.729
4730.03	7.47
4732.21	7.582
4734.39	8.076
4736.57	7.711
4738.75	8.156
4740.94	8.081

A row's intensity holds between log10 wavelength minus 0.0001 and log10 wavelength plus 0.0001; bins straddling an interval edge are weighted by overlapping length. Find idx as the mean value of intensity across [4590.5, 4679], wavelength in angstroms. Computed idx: 7.96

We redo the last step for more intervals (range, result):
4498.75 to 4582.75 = 7.91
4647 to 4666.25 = 8.14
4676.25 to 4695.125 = 7.95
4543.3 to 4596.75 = 7.83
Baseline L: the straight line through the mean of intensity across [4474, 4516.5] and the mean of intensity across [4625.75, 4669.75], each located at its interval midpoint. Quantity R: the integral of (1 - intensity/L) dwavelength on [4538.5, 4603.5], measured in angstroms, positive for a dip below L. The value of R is 0.7 angstroms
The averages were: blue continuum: 7.89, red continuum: 7.99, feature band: 7.86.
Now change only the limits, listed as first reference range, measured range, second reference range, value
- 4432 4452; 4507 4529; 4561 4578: -1.0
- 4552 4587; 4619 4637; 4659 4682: -0.2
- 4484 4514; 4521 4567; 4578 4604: 0.5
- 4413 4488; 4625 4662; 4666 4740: -1.5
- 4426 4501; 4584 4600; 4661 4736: -0.4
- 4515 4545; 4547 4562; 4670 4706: 0.3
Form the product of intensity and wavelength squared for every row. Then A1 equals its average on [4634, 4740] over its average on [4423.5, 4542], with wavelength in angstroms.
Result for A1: 1.12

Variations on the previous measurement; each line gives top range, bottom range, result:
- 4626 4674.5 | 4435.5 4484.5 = 1.15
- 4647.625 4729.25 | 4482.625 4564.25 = 1.08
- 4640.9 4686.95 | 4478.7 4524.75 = 1.07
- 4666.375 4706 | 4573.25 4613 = 1.04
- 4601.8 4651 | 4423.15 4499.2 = 1.13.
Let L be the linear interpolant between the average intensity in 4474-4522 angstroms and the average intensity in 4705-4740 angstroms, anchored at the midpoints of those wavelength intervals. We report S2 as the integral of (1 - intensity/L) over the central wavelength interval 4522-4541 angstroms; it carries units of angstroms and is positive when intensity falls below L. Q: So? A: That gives 0.4 angstroms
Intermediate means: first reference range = 7.95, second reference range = 7.88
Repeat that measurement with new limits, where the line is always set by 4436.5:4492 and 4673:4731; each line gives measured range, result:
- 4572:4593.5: -0.2 angstroms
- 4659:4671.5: 0.1 angstroms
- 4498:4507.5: -0.4 angstroms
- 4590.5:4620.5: -0.6 angstroms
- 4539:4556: -0.1 angstroms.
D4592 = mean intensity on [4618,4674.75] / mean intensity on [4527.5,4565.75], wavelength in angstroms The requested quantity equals 1.0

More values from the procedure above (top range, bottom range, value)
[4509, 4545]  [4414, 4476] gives 1.06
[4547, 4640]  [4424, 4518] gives 1.03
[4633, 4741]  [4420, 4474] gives 1.06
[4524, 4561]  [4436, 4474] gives 1.03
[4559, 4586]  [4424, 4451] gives 1.04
